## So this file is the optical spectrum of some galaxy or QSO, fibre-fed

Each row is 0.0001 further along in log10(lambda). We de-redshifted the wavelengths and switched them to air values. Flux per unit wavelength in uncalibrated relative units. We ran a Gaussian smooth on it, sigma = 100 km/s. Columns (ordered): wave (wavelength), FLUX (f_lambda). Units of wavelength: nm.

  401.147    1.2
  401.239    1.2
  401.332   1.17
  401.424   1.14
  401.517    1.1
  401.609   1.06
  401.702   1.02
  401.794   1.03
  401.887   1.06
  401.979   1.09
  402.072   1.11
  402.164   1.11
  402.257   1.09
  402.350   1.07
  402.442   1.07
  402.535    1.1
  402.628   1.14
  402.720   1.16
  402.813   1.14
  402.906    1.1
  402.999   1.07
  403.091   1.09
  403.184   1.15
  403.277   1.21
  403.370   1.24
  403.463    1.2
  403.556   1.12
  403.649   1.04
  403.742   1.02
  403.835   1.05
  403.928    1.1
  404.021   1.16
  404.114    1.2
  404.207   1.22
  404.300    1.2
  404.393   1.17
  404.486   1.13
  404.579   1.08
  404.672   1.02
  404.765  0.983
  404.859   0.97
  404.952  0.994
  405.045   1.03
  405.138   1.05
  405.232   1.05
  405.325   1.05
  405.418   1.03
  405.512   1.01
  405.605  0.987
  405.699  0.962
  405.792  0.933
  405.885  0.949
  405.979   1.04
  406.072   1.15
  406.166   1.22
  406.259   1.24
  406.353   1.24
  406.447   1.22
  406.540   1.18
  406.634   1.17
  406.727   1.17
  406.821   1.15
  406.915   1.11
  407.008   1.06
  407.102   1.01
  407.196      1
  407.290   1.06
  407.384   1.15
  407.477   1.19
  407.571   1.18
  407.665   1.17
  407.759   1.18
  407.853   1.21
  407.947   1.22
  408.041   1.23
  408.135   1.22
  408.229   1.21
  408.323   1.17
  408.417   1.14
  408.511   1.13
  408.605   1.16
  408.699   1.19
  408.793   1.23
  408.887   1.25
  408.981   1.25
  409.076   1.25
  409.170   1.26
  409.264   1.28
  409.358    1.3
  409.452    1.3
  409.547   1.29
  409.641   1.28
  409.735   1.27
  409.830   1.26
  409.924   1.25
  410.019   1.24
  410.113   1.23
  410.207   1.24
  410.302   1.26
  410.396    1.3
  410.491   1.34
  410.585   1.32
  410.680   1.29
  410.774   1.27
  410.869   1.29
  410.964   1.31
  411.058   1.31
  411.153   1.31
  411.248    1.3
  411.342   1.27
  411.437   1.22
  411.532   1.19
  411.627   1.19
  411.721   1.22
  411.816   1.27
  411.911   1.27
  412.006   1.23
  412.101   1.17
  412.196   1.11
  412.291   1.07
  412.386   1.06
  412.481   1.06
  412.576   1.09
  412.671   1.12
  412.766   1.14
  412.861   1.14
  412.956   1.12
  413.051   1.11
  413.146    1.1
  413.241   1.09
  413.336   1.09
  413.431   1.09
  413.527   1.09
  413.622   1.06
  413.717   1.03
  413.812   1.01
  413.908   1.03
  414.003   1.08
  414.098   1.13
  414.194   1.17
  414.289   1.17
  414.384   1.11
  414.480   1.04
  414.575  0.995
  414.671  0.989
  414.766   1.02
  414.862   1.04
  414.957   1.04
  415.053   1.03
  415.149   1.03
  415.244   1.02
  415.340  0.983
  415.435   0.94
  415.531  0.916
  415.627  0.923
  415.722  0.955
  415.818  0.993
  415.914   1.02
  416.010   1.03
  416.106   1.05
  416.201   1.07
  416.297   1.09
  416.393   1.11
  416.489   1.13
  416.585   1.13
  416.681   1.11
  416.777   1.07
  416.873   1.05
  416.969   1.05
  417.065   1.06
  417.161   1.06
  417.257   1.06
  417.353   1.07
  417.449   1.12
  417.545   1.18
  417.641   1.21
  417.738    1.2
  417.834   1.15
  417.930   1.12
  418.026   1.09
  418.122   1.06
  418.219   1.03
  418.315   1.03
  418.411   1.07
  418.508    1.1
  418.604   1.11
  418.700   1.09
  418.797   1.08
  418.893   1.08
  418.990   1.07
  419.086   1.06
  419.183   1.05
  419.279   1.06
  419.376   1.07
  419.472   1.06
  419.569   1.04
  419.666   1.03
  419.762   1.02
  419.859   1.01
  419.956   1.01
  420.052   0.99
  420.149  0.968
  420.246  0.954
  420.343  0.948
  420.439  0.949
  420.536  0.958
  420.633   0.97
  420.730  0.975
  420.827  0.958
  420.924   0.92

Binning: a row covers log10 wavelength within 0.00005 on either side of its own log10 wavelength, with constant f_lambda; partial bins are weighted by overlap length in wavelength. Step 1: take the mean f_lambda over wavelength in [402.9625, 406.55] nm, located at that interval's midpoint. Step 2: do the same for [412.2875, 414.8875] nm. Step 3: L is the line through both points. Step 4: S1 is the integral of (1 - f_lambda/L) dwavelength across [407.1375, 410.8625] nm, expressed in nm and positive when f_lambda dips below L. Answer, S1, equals -0.47 nm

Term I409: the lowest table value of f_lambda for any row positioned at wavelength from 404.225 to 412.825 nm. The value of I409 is 0.933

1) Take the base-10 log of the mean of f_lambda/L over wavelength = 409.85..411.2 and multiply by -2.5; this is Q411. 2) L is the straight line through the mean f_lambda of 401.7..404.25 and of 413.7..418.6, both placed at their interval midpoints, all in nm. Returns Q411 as -0.18 mag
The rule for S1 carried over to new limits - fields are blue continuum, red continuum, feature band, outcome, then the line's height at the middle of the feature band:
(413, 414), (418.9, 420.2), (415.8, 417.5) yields -0.033 nm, 1.05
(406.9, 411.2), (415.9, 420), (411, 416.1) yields 0.236 nm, 1.15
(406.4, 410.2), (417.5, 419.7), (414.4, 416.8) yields 0.193 nm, 1.12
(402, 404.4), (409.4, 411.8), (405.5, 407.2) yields 0.128 nm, 1.19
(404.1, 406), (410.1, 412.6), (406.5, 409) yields -0.078 nm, 1.13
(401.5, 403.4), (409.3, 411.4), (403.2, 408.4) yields 0.285 nm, 1.18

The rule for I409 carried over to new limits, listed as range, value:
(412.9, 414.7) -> 0.989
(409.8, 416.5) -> 0.916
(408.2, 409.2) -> 1.13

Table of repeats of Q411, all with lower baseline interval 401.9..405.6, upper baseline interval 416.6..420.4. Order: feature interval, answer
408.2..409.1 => -0.104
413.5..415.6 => 0.035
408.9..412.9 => -0.142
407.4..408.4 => -0.102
